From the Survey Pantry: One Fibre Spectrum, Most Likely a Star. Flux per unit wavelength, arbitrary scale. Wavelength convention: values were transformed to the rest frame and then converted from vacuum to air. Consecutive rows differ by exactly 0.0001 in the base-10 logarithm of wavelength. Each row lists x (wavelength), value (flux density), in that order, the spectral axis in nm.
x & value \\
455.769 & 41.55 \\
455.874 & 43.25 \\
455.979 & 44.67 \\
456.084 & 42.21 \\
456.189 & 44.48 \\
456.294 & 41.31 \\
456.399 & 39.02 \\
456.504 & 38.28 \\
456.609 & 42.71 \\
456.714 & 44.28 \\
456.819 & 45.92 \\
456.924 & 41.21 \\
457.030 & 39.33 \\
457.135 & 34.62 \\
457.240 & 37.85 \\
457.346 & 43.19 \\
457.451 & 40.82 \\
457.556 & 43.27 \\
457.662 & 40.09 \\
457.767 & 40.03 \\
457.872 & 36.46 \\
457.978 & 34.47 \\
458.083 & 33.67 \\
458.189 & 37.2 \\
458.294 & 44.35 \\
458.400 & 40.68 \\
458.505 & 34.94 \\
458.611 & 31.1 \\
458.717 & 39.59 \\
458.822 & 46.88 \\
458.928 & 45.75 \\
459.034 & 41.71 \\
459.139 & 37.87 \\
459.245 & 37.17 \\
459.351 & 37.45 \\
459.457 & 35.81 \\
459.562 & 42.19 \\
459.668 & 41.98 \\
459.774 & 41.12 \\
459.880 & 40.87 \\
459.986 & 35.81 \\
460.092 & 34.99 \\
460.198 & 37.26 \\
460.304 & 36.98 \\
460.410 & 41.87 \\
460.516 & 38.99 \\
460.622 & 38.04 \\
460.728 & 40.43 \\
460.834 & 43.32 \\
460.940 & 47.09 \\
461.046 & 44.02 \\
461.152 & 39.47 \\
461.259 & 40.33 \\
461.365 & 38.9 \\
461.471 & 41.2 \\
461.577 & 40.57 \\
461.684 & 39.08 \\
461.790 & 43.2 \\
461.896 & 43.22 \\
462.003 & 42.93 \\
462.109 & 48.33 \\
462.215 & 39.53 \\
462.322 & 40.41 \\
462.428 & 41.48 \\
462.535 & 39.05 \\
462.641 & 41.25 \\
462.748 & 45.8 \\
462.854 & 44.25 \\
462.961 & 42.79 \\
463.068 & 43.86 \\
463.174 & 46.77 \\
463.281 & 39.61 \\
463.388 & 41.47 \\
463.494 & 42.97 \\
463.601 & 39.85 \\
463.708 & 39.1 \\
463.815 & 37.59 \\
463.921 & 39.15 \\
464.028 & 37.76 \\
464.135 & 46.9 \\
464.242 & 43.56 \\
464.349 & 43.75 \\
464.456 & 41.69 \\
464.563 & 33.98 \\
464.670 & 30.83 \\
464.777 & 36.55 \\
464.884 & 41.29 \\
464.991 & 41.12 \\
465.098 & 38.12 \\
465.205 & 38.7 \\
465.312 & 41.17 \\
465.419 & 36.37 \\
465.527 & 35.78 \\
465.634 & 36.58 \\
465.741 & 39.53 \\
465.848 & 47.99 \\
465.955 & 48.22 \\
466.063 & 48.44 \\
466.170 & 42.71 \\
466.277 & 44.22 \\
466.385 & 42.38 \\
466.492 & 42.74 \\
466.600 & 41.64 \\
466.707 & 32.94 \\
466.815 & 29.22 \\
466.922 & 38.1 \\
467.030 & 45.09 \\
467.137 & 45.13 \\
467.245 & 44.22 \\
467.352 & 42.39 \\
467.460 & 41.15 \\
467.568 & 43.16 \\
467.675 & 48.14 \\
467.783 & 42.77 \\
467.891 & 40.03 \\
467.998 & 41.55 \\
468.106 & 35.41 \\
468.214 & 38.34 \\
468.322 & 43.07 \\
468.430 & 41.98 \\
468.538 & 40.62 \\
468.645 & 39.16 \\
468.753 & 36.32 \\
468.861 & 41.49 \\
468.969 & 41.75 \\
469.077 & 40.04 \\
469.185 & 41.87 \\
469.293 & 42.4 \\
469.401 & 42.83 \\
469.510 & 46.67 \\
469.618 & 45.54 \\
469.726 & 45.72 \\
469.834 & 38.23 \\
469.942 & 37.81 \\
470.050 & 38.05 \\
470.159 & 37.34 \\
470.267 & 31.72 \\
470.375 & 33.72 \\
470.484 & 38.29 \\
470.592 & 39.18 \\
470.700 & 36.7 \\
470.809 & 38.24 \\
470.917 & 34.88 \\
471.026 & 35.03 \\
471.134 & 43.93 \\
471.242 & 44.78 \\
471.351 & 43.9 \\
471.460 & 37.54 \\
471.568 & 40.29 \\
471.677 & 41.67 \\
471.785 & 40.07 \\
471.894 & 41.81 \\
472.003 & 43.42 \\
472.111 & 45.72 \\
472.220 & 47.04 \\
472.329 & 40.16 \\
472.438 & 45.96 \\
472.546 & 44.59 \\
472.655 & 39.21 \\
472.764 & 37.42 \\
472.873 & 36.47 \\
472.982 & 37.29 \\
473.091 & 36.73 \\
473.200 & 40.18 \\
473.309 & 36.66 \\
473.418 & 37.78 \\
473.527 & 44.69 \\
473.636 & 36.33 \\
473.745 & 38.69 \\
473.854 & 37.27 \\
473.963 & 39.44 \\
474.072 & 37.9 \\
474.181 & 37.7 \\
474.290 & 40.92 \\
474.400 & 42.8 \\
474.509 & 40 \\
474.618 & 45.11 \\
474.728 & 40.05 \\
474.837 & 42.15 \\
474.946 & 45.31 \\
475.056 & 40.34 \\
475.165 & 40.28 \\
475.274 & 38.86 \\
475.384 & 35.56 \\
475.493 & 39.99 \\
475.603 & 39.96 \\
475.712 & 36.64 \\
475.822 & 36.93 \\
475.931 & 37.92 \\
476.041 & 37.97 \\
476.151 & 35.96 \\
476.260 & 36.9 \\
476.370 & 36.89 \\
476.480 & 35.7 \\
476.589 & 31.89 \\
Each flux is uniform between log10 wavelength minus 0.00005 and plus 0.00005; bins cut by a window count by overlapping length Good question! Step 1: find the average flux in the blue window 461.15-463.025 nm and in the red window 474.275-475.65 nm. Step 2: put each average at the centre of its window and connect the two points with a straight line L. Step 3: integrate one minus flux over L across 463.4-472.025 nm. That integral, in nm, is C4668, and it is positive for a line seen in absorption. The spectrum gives 0.20 nm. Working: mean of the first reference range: 41.8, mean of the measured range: 40.4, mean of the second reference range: 40.9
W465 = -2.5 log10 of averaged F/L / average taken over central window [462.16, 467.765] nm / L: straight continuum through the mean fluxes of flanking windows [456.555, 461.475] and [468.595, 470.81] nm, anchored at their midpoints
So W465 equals -0.04 mag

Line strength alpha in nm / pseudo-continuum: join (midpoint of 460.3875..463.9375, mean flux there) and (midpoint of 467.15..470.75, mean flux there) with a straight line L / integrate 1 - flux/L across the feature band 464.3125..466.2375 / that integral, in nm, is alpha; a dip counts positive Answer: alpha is 0.05 nm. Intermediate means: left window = 41.7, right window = 40.6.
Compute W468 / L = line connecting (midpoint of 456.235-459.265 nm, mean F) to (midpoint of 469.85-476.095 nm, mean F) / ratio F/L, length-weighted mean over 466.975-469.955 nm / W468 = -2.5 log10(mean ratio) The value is -0.061 mag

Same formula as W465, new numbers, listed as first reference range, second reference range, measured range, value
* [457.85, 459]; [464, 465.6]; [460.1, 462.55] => -0.06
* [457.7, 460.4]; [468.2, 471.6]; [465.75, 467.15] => -0.07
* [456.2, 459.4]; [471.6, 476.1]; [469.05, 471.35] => 0.01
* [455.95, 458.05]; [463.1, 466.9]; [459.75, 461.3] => 0.01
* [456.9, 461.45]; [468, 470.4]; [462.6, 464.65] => -0.05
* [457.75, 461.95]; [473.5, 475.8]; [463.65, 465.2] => 0.01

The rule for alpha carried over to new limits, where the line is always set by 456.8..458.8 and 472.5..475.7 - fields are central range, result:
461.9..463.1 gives -0.11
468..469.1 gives -0.02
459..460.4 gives 0.01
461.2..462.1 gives -0.06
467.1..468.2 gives -0.08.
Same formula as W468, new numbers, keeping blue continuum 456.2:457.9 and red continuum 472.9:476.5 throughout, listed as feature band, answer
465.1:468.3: -0.04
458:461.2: 0.02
